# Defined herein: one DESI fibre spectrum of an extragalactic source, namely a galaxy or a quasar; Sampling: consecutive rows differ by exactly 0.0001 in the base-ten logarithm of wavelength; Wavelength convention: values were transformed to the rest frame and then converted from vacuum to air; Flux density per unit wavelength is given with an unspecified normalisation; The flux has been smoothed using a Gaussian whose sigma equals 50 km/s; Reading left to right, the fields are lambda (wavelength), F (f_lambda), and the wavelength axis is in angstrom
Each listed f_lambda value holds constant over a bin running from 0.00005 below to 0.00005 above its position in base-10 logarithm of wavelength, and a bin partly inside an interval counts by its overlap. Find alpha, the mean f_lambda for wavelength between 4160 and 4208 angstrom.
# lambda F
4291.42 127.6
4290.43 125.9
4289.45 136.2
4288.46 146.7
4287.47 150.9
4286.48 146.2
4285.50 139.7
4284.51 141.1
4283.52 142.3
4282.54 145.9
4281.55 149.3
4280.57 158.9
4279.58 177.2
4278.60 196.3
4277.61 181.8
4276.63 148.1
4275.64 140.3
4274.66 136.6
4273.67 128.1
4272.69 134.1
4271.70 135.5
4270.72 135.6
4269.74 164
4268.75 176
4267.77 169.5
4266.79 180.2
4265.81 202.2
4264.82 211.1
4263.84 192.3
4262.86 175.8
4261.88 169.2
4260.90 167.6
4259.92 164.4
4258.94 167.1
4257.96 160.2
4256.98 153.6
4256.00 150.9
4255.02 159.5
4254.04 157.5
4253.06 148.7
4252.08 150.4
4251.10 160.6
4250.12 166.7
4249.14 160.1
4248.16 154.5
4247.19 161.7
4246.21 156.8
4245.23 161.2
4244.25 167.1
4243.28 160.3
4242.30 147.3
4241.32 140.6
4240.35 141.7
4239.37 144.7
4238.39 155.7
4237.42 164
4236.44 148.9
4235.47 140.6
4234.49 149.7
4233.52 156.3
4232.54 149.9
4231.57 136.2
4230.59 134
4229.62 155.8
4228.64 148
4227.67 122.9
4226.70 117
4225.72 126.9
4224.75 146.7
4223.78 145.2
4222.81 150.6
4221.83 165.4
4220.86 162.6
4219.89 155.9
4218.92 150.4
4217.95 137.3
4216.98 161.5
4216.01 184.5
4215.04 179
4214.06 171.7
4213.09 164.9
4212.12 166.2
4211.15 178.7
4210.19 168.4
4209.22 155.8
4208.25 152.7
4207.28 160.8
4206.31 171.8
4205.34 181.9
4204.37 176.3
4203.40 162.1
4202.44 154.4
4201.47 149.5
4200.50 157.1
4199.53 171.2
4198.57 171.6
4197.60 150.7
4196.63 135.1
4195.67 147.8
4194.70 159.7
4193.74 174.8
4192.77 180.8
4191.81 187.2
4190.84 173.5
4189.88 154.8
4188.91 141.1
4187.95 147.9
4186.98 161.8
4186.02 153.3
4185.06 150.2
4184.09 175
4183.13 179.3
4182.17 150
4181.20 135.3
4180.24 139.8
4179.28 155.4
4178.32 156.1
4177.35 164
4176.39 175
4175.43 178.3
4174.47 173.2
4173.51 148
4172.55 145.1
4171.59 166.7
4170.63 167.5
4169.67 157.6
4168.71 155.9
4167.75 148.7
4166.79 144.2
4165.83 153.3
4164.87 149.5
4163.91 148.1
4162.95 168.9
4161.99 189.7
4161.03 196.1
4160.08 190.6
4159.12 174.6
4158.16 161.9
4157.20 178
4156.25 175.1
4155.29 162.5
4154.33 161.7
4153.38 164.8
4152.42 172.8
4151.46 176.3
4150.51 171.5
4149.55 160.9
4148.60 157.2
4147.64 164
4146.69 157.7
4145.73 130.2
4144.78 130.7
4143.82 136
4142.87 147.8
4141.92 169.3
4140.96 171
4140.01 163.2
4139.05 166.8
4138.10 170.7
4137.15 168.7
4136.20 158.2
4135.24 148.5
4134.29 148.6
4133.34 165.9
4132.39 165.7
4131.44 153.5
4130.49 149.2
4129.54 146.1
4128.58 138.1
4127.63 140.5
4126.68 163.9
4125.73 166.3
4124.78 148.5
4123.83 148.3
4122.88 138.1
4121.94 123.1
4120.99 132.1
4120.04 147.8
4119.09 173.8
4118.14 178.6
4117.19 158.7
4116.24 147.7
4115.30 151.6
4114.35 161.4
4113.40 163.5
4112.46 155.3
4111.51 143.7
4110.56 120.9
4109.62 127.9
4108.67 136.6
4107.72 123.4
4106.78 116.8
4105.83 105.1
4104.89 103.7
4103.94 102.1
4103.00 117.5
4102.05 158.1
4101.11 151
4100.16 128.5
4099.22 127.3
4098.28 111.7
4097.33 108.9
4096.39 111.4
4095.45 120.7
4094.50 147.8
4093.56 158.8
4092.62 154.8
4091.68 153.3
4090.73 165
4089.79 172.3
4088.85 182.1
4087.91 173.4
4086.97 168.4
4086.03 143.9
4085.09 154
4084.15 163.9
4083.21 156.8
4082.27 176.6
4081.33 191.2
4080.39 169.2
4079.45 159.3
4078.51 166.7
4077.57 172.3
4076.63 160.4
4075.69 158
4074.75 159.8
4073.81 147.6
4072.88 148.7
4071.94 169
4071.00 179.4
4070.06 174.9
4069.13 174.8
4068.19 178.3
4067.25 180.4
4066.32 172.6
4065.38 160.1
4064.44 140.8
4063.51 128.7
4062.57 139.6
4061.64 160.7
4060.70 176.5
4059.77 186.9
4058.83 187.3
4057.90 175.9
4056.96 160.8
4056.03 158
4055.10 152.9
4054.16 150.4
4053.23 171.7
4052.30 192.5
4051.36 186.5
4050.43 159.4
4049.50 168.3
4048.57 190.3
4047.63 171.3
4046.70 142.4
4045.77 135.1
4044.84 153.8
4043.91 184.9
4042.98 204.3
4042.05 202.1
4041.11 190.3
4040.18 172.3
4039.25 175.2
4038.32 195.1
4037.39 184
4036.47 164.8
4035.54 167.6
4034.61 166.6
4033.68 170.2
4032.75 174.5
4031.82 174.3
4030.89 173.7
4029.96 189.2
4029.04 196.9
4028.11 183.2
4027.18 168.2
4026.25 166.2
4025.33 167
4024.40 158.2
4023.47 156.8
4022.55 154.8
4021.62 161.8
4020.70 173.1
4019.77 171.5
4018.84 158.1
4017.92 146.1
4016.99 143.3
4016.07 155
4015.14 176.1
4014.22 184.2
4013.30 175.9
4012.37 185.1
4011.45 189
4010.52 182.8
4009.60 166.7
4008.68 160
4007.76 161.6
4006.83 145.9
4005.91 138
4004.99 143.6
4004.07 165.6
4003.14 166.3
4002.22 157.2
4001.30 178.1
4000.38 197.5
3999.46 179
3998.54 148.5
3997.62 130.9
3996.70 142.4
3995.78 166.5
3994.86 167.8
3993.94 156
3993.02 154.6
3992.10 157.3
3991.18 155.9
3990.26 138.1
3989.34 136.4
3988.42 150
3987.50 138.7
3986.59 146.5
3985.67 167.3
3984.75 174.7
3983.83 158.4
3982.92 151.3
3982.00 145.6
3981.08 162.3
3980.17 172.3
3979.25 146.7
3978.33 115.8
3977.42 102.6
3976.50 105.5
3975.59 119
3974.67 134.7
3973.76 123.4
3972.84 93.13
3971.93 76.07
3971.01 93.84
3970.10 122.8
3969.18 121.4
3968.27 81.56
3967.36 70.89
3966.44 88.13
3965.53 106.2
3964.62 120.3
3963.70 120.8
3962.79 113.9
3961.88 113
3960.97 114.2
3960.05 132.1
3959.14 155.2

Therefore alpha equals 161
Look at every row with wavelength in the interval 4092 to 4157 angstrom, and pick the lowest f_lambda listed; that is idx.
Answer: 102.1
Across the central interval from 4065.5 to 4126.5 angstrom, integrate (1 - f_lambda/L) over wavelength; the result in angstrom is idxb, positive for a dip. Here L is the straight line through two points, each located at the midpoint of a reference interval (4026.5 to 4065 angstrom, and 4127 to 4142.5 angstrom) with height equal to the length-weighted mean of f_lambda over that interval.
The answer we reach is 4.8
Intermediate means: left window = 171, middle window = 151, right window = 158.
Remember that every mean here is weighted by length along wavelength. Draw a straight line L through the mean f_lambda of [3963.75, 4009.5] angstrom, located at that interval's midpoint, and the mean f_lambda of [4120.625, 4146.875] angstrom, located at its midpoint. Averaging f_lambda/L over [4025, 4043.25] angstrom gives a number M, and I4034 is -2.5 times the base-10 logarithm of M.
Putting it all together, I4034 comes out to -0.24 mag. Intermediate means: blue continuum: 140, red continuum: 152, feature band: 179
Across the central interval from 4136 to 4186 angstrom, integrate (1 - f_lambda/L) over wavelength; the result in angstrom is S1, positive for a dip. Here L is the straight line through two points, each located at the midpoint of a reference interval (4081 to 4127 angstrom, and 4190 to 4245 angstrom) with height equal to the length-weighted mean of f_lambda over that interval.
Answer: -3.5 angstrom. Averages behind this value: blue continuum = 145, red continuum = 157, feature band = 162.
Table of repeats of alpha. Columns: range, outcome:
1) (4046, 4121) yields 155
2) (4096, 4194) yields 153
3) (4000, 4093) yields 168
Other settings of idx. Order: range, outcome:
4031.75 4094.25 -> 128.7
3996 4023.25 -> 130.9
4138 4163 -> 130.2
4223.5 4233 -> 117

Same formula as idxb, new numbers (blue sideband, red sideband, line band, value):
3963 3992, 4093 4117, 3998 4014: -4.8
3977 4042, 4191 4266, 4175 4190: 0.2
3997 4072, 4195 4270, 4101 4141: 4.3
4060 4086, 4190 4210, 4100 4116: 2.9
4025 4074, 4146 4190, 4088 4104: 2.5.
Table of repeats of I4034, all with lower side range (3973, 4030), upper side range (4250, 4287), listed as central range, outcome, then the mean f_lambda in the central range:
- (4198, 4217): -0.05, 167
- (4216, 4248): 0.07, 149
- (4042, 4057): -0.08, 169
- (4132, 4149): 0.01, 157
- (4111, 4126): 0.04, 152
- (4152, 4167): -0.06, 169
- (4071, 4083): -0.05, 165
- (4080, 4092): -0.06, 167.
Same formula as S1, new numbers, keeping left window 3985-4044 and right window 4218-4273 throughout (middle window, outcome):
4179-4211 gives -0.5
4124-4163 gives -0.3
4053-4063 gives -0.1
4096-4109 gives 3.3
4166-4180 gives 0.0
